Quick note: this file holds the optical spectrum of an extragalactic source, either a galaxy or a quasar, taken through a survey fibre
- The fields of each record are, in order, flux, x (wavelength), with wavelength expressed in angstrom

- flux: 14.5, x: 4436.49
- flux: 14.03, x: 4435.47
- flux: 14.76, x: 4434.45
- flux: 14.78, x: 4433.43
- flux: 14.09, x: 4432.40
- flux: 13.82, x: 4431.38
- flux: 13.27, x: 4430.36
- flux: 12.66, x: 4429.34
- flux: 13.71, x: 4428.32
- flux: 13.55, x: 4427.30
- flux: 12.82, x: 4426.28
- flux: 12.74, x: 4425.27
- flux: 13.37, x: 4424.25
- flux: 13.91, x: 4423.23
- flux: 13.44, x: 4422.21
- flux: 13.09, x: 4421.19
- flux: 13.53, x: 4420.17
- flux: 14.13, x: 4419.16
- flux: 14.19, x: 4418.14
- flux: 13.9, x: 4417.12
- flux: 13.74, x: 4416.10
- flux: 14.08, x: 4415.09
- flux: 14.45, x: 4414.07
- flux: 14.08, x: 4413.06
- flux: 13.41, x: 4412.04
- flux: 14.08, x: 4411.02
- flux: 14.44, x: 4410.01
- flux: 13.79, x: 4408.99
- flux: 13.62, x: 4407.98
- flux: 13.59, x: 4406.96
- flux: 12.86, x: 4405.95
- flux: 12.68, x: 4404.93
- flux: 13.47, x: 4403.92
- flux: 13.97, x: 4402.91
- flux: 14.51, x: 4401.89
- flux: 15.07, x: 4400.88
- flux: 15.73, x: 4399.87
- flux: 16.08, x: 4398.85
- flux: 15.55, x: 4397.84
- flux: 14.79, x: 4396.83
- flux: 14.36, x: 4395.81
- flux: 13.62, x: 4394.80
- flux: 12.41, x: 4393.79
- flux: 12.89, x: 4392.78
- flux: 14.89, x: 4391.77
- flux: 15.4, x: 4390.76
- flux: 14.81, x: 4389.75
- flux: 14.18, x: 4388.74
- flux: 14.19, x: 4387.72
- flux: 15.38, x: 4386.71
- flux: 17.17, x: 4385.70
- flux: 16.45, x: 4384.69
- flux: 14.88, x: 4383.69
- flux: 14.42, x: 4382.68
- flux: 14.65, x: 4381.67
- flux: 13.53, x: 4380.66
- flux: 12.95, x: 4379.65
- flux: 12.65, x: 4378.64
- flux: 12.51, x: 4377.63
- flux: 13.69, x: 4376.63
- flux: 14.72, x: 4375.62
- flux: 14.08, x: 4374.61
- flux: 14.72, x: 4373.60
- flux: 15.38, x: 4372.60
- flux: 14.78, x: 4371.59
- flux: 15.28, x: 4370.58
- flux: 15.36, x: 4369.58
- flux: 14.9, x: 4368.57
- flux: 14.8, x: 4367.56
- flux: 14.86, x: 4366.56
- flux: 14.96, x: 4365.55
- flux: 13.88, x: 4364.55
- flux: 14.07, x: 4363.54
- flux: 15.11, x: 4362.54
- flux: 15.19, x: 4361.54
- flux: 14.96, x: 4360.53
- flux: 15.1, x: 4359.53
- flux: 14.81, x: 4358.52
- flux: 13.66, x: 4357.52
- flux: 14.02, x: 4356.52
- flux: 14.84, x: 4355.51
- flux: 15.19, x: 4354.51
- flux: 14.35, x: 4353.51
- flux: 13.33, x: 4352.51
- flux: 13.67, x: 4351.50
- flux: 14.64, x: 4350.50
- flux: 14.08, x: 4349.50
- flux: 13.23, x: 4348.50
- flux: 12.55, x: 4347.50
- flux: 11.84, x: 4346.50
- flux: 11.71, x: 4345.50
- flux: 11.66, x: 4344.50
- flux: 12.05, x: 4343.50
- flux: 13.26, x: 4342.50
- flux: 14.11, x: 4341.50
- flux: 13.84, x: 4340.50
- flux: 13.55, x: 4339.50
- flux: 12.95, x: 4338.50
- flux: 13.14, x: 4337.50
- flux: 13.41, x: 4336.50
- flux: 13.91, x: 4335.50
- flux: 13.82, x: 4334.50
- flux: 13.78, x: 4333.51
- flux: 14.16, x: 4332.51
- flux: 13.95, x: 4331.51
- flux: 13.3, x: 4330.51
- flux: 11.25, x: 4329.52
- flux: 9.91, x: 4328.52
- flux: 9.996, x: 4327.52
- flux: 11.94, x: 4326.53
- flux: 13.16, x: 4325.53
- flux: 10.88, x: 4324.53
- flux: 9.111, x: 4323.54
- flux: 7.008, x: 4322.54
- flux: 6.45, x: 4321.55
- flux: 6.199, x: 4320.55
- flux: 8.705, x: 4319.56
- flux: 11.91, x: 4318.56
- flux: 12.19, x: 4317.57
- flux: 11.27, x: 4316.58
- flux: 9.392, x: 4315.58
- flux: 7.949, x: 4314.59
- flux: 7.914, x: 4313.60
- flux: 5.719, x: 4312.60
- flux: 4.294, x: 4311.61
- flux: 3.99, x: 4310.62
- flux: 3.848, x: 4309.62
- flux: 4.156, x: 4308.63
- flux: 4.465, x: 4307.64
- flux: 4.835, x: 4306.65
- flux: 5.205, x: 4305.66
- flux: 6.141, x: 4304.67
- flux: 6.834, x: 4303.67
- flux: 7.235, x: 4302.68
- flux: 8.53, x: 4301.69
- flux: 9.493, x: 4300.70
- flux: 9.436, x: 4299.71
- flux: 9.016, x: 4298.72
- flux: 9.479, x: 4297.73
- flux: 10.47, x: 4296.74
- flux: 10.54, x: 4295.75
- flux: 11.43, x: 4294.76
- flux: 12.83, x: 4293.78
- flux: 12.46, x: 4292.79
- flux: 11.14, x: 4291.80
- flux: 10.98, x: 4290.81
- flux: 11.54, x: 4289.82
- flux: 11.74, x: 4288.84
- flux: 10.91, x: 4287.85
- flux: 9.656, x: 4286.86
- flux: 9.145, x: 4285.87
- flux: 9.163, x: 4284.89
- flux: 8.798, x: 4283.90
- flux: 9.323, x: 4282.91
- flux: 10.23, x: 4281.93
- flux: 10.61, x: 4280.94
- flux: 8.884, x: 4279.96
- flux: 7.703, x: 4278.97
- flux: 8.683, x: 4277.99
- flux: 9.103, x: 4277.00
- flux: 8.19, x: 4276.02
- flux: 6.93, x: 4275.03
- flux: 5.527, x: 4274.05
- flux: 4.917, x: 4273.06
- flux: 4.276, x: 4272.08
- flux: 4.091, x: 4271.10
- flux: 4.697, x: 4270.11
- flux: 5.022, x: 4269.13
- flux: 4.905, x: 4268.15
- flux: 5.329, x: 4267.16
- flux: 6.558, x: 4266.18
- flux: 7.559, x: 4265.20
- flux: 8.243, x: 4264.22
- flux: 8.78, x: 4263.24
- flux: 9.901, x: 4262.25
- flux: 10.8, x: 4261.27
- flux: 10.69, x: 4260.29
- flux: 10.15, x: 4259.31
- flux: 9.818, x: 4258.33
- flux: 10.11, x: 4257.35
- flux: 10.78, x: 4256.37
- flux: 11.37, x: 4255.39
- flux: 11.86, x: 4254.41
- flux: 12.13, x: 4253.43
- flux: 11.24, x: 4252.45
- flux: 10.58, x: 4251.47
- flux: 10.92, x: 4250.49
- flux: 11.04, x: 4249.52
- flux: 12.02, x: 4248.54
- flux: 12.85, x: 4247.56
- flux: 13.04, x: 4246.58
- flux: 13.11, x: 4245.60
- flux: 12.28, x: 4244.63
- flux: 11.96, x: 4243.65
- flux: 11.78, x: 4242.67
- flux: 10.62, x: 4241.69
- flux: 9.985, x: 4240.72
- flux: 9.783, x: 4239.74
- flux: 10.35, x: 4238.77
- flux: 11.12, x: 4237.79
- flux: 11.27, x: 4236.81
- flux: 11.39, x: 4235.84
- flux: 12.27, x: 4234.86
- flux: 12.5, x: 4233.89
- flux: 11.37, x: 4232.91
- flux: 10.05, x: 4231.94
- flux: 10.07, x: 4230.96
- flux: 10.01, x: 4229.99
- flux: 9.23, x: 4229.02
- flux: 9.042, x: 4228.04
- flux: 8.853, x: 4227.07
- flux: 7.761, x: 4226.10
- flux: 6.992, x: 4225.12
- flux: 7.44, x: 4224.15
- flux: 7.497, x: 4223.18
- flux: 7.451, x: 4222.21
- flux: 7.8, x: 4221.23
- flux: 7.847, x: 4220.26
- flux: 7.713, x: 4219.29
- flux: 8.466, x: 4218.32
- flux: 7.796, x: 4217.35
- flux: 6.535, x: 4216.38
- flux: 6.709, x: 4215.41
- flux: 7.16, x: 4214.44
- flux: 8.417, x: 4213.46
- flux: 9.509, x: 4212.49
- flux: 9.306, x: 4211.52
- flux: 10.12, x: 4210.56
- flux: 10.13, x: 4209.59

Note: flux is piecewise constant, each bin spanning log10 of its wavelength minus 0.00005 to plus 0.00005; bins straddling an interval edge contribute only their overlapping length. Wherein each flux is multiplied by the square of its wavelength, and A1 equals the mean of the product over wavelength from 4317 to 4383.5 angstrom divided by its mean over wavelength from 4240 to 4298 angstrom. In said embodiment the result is 1.42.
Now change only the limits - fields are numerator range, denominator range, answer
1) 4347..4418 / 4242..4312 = 1.68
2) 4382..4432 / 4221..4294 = 1.58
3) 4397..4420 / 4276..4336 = 1.57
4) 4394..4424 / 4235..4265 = 1.38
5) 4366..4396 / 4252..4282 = 1.83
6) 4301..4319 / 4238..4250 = 0.63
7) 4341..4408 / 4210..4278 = 1.64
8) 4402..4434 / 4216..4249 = 1.49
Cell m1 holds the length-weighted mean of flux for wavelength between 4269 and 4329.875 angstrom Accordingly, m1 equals 8.51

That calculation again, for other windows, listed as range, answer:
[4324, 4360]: 13.2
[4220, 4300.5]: 9.61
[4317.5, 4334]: 10.8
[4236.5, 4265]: 10.9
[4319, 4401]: 13.6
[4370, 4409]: 14.4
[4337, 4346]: 12.9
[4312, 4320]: 9.32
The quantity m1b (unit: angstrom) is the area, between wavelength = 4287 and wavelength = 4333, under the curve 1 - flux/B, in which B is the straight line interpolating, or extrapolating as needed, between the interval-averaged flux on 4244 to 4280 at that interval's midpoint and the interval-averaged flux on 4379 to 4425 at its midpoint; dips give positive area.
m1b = 6.76 angstrom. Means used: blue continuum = 9.04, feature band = 9.21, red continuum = 14.2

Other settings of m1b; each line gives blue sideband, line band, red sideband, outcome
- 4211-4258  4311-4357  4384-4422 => 3.2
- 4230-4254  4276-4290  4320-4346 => 2.4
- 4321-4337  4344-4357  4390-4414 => -1.2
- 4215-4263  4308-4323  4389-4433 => 5.7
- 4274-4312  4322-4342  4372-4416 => -2.8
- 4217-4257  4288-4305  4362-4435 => 2.5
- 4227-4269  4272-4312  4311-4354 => 9.3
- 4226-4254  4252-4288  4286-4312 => 4.6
